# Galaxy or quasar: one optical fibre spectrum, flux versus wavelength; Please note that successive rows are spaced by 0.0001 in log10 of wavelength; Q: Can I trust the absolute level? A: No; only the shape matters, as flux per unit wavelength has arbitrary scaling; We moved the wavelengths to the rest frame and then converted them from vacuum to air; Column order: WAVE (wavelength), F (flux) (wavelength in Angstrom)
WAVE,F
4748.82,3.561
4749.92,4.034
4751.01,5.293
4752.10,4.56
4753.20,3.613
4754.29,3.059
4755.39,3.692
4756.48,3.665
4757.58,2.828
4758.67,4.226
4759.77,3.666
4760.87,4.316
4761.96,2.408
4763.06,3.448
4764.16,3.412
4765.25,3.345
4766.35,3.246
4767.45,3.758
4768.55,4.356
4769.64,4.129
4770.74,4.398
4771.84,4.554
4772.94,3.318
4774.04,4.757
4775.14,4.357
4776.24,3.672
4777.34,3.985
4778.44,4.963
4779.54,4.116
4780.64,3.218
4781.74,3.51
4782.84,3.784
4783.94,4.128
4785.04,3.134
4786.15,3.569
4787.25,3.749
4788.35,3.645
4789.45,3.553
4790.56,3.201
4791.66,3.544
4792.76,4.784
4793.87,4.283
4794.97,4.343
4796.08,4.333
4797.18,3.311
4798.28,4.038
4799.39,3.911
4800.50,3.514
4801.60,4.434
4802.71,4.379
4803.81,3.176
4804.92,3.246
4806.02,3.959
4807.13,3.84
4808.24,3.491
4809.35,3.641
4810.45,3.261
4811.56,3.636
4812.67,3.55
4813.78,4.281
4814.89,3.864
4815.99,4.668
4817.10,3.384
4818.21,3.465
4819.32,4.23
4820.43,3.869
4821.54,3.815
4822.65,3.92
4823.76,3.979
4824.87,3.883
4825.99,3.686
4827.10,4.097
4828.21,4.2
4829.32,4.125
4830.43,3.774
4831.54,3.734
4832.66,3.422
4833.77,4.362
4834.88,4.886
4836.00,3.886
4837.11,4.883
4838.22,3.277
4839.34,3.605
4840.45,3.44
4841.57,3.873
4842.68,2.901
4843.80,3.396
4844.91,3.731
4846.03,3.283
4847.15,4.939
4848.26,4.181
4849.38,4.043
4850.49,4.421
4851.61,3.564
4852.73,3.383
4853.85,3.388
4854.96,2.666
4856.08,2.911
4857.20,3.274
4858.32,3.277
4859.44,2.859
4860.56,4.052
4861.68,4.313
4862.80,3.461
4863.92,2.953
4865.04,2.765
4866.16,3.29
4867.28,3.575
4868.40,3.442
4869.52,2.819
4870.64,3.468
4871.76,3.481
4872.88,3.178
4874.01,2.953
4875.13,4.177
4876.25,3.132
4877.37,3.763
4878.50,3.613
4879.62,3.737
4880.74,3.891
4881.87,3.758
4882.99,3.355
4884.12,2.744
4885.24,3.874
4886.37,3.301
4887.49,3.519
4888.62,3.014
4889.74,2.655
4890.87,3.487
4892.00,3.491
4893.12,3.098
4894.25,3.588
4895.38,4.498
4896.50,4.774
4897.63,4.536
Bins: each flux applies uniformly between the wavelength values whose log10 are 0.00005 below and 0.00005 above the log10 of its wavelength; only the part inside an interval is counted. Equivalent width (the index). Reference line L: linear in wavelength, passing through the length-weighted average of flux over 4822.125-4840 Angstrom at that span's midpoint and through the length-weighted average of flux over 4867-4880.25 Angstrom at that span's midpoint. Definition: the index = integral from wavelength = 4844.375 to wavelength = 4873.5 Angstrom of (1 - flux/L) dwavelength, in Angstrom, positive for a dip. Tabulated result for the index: 1.2 Angstrom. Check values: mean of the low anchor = 3.98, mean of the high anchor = 3.45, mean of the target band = 3.49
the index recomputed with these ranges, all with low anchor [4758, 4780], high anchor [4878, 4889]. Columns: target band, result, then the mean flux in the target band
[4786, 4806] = -0.15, 3.84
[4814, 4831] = -1.02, 3.94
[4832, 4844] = -0.54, 3.82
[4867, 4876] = 0.41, 3.37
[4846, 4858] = -0.14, 3.65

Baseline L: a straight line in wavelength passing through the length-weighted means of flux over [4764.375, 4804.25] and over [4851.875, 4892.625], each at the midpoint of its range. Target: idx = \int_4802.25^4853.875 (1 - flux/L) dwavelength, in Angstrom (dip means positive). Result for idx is -2.9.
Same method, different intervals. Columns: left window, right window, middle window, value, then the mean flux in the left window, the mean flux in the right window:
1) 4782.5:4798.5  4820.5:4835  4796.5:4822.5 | 0.7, 3.82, 3.96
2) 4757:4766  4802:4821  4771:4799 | -2.5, 3.45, 3.77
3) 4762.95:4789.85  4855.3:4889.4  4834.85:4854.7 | -1.5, 3.85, 3.39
